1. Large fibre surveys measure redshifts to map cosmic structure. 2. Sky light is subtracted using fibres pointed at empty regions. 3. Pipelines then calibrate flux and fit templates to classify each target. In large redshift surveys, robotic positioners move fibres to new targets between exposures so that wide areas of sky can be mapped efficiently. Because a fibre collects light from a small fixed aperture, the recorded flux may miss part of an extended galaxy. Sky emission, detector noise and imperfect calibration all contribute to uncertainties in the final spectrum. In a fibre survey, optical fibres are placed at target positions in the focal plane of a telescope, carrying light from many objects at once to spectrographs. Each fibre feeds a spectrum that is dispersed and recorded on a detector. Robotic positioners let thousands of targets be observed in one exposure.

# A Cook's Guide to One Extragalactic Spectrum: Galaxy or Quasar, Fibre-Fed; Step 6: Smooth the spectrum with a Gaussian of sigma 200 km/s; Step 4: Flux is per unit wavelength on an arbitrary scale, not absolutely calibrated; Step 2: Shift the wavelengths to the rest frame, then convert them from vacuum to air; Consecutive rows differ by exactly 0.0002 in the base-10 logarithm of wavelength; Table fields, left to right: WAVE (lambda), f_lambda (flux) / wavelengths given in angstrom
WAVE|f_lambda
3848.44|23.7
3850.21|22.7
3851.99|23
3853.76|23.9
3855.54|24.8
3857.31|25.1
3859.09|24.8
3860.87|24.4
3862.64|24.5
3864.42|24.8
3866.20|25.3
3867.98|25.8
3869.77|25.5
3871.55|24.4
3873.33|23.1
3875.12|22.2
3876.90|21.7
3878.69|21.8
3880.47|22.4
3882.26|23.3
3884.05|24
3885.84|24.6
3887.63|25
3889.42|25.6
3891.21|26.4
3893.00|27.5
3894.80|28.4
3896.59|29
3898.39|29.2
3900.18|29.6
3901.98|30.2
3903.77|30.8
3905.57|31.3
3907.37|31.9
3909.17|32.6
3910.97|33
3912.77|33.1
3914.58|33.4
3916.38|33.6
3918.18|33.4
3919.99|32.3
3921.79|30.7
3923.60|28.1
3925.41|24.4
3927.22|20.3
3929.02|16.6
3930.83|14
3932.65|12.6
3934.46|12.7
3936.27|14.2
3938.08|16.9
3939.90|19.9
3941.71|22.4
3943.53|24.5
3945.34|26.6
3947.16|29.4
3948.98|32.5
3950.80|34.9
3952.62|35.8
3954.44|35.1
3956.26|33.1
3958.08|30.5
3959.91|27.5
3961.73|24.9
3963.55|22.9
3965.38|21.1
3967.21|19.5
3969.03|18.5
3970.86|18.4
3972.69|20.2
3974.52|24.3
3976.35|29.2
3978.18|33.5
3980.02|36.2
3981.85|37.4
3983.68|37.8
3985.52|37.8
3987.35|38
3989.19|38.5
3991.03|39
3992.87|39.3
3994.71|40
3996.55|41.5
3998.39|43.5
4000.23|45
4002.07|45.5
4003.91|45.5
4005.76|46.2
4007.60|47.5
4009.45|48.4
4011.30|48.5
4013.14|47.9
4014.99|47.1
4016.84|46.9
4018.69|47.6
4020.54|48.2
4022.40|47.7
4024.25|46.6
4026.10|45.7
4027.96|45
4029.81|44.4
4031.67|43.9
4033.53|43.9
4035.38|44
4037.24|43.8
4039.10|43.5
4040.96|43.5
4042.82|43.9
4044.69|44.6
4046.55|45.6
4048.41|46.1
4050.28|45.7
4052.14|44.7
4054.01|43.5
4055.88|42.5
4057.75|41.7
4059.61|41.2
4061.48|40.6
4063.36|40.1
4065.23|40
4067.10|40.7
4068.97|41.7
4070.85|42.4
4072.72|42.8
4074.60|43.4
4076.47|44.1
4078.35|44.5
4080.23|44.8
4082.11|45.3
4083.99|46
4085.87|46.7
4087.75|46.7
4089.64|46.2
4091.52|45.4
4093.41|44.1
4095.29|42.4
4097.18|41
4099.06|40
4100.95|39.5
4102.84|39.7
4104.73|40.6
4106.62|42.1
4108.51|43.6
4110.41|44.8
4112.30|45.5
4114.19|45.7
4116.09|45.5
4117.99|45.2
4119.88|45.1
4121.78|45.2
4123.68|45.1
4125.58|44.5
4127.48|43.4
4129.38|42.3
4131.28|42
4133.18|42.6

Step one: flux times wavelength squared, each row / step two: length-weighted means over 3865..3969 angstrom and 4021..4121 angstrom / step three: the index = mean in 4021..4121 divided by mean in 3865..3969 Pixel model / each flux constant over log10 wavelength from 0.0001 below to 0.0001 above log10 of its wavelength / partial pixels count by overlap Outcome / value 1.81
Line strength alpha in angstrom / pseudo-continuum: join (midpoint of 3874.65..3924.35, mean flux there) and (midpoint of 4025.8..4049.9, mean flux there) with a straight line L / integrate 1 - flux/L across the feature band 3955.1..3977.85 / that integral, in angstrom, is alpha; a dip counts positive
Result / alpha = 7.3 angstrom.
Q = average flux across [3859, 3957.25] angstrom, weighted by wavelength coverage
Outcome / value 26.3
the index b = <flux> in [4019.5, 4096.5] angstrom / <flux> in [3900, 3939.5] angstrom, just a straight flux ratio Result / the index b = 1.70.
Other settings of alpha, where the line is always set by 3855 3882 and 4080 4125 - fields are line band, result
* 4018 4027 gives -2.42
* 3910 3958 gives 5.17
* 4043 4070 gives -1.86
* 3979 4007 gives -4.94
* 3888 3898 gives -0.47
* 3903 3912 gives -1.51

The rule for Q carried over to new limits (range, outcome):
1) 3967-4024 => 39.2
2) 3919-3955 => 24.1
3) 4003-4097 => 44.6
